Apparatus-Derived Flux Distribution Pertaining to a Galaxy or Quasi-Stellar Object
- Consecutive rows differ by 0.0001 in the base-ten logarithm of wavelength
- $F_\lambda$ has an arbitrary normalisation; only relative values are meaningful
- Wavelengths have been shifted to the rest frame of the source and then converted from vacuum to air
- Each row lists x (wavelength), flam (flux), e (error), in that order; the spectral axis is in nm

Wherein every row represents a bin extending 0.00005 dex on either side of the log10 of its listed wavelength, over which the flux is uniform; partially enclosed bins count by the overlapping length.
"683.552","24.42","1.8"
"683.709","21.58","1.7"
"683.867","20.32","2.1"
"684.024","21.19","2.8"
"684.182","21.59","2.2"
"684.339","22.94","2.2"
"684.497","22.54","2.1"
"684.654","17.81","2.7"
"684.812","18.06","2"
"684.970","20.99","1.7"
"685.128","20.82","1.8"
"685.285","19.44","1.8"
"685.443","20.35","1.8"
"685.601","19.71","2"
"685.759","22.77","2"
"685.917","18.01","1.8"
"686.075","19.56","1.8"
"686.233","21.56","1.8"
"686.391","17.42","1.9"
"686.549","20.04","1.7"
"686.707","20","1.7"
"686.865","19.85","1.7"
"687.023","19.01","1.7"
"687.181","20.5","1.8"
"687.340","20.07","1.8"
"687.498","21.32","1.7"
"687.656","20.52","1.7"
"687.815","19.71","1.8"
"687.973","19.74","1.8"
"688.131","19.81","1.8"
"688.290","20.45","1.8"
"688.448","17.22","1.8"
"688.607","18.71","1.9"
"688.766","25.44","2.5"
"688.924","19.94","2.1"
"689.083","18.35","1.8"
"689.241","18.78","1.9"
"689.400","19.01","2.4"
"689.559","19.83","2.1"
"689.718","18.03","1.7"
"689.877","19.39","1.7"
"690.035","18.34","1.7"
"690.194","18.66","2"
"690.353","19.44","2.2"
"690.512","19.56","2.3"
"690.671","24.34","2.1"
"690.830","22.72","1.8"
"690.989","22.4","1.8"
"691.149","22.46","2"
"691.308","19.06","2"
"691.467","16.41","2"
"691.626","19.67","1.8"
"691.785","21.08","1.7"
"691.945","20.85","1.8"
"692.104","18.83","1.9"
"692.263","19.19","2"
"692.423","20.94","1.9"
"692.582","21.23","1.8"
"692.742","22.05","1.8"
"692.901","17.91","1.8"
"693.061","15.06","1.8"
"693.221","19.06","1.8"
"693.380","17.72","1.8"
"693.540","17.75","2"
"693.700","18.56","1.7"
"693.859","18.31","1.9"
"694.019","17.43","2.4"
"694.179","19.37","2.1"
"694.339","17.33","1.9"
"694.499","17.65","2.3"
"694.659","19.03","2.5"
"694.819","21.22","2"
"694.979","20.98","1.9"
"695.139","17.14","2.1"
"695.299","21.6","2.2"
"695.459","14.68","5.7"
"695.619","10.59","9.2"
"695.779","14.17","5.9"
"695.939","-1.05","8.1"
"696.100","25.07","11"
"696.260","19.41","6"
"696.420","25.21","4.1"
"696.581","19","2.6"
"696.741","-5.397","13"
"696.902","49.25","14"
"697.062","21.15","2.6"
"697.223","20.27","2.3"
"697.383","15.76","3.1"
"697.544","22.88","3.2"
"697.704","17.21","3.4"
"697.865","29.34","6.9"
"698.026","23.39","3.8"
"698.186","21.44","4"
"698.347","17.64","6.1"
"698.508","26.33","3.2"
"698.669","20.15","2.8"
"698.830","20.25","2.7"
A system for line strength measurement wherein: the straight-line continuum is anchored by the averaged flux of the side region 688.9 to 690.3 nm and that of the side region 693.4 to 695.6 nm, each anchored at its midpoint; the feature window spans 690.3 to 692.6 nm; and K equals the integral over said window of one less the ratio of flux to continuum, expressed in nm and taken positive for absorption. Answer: -0.23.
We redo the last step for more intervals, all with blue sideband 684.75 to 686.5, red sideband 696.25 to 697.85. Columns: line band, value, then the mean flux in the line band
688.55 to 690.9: 0.02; 20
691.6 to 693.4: 0.09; 19.5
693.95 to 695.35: 0.11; 19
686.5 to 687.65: -0.01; 20.1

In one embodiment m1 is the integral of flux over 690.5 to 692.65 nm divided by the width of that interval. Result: 20.7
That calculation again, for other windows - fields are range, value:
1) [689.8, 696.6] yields 18.8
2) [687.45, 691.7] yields 20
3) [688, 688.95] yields 20.3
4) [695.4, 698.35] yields 19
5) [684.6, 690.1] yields 19.7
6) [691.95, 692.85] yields 20.4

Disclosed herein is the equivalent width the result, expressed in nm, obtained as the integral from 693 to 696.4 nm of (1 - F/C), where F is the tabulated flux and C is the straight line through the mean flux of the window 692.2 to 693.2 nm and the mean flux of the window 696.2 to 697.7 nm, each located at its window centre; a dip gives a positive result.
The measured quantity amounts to 0.45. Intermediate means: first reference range 19.4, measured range 17.3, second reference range 20.7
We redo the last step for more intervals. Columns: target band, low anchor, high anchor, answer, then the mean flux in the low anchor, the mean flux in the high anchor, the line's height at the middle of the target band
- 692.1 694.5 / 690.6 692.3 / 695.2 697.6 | 0.13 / 20.7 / 18.1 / 19.7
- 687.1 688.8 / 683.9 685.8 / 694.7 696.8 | -0.08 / 20.6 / 15.9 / 19.3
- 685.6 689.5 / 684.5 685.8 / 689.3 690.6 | -0.07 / 20.1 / 19.1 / 19.6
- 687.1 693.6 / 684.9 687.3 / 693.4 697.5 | -0.21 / 20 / 18.2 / 19.2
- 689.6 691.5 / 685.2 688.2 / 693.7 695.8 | -0.12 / 20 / 17.8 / 18.9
